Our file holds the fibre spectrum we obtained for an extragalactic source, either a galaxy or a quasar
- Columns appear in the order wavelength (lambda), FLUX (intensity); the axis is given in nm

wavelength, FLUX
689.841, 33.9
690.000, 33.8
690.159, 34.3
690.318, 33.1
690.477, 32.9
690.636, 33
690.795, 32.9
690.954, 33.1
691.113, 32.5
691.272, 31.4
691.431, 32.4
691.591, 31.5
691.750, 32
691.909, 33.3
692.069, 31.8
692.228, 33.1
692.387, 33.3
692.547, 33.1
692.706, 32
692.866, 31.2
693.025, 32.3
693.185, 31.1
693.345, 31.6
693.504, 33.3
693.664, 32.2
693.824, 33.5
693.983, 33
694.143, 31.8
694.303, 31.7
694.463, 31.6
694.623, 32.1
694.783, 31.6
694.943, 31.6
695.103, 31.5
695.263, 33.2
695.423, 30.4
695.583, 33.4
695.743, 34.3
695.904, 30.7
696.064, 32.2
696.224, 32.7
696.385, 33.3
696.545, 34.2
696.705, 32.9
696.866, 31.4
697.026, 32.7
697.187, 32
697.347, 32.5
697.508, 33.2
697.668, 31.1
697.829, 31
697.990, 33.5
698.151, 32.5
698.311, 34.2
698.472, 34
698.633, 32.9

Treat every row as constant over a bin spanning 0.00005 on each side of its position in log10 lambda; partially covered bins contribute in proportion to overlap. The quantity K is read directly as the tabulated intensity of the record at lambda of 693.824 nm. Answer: 33.5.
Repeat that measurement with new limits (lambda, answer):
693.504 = 33.3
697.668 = 31.1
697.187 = 32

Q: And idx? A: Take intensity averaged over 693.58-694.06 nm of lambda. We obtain 32.9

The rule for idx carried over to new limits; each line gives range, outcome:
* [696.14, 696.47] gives 33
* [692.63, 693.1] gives 31.8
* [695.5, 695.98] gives 32.8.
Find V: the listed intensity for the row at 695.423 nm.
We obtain 30.4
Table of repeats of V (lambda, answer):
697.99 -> 33.5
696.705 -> 32.9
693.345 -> 31.6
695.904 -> 30.7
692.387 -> 33.3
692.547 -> 33.1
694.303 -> 31.7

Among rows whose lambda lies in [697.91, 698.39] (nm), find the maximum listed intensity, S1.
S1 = 34.2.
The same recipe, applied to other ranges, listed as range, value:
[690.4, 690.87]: 33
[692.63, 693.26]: 32.3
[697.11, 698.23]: 33.5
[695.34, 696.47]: 34.3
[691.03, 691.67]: 32.5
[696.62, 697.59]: 33.2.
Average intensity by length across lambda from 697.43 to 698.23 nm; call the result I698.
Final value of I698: 32.2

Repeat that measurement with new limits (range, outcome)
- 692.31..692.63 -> 33.2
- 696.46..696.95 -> 32.9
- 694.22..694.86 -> 31.7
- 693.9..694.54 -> 32.1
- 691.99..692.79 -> 32.7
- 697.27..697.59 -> 32.9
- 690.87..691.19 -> 32.8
